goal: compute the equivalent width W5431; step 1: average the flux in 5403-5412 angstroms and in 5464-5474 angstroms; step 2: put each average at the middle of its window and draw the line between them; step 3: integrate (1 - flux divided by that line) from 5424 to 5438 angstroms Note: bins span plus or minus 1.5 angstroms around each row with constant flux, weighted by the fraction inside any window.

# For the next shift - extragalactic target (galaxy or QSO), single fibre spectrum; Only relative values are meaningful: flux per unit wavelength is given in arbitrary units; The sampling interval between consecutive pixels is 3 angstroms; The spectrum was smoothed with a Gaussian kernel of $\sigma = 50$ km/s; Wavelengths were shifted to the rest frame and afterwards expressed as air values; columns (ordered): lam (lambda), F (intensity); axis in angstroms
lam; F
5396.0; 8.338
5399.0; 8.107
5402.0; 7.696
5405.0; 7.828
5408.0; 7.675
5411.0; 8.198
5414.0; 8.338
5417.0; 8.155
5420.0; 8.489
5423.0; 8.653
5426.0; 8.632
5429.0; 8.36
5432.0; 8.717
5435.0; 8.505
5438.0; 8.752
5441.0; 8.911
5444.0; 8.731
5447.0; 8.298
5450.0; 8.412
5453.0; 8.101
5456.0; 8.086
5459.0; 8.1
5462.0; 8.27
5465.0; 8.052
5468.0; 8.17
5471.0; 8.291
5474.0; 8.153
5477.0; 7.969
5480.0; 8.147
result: -1.0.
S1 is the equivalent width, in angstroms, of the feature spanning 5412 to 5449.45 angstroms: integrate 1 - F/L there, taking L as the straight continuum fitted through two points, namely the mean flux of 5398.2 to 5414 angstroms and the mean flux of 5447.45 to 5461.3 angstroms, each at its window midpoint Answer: -2.20 angstroms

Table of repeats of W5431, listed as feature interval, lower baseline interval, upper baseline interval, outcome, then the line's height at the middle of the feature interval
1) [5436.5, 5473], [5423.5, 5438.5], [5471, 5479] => -0.07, 8.33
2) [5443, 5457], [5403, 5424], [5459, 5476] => -0.25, 8.17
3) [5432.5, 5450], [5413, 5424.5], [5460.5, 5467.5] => -0.71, 8.29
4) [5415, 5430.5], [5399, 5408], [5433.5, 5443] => -0.26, 8.31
